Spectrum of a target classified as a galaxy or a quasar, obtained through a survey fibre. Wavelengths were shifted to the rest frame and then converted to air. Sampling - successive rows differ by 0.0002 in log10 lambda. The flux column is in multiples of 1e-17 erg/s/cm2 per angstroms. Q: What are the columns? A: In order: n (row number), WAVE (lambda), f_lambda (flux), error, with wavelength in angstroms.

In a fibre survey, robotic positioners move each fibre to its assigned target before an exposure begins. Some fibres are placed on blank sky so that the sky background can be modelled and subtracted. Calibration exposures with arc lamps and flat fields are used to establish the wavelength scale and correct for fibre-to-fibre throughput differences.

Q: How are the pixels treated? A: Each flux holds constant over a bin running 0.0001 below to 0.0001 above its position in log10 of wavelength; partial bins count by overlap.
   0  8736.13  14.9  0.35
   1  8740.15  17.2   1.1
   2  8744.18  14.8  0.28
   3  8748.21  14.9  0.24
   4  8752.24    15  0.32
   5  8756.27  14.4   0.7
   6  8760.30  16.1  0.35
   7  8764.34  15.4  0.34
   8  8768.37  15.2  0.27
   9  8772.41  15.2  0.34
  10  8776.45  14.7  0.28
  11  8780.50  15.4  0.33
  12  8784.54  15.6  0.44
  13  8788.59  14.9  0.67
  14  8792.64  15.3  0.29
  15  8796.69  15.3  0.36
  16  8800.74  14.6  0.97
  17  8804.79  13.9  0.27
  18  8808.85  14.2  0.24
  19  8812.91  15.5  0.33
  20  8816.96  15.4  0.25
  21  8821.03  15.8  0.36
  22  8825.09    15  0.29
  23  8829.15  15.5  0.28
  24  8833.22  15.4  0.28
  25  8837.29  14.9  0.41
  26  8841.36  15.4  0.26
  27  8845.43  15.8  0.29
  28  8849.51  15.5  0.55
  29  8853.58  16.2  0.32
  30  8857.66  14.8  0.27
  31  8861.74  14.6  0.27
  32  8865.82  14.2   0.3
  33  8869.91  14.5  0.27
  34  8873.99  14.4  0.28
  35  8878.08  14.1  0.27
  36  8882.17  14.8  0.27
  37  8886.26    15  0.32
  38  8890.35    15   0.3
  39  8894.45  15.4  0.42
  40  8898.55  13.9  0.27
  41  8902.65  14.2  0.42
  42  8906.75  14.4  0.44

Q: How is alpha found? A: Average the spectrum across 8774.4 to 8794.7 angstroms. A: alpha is 15.2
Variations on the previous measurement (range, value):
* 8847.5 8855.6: 15.9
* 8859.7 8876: 14.4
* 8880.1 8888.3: 14.9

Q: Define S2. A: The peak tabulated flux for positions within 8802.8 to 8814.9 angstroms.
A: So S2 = 15.5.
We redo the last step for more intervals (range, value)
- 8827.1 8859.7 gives 16.2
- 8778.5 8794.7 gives 15.6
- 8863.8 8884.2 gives 14.8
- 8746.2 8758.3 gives 15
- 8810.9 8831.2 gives 15.8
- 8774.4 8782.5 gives 15.4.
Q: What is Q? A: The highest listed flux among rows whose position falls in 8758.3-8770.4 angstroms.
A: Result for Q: 16.1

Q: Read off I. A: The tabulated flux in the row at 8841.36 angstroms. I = 15.4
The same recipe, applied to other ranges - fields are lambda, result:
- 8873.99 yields 14.4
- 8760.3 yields 16.1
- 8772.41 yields 15.2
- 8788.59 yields 14.9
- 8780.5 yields 15.4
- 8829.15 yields 15.5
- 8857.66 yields 14.8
